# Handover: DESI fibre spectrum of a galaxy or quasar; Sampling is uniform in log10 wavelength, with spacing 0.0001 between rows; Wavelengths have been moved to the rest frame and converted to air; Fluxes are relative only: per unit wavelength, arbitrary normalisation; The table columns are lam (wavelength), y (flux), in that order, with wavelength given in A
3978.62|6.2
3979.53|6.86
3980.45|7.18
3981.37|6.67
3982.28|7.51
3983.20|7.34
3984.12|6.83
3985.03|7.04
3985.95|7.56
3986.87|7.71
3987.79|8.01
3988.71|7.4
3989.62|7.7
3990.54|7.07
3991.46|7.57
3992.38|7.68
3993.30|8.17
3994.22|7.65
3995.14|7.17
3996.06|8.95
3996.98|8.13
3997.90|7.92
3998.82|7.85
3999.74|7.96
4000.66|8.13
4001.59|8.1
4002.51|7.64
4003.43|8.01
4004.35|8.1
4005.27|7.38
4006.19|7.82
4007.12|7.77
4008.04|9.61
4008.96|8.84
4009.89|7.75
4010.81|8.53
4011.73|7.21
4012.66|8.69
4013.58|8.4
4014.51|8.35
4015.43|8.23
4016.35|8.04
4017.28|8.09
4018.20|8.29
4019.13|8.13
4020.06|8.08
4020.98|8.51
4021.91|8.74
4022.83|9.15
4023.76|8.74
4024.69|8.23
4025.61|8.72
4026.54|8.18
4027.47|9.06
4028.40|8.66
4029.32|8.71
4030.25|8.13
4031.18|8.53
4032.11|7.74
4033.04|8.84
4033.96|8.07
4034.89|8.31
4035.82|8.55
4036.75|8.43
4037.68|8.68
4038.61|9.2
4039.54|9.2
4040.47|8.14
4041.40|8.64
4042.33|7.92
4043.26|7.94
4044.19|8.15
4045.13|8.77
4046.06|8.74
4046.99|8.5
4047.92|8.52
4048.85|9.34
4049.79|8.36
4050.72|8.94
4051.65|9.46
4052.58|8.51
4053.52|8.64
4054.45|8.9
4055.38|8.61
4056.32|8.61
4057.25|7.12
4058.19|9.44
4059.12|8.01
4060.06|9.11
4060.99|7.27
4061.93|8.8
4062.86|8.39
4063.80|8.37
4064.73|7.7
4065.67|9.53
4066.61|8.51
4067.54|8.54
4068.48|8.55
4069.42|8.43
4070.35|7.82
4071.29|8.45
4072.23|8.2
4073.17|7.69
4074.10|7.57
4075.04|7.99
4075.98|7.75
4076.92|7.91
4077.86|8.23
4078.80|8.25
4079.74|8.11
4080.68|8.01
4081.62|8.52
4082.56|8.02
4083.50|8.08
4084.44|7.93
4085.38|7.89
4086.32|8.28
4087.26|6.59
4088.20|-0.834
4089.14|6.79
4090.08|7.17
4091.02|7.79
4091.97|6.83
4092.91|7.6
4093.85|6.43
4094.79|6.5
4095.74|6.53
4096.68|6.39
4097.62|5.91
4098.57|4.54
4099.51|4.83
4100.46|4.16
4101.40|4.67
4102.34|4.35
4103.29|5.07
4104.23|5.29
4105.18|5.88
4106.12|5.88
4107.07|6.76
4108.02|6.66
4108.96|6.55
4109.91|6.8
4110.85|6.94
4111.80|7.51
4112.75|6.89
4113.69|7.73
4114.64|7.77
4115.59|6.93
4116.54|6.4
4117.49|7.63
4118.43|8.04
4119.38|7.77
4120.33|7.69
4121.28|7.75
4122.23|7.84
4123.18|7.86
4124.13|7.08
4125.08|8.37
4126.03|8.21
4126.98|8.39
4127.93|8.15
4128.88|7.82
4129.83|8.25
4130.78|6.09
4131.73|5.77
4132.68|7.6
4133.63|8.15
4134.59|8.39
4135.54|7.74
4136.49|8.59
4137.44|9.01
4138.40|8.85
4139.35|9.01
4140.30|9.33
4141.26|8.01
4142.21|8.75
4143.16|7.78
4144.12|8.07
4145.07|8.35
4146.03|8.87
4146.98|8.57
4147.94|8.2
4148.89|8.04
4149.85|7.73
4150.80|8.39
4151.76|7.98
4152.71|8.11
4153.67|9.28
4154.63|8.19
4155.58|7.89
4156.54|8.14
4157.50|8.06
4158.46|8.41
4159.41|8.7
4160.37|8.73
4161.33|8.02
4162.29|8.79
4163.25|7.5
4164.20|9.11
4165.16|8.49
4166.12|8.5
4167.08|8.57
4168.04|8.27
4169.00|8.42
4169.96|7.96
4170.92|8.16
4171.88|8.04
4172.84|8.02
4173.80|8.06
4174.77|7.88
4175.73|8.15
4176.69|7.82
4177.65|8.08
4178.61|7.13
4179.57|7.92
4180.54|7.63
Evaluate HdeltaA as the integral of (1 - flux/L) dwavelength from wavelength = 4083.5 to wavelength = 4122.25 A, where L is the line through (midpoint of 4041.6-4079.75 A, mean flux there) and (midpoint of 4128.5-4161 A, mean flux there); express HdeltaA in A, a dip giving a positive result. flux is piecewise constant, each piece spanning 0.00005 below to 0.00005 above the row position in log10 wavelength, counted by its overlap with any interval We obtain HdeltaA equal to 8.4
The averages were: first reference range 8.38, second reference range 8.2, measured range 6.5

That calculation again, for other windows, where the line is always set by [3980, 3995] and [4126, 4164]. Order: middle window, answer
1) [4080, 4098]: 2.4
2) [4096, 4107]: 3.8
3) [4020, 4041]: -2.5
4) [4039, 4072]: -3.2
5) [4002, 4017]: -1.2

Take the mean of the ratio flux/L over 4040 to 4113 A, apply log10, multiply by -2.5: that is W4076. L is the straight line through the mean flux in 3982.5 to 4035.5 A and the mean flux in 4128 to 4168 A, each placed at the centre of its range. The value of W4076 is 0.095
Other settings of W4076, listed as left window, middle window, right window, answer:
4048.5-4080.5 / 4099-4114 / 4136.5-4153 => 0.369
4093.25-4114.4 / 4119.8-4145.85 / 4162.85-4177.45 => -0.153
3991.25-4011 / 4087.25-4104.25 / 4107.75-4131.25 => 0.333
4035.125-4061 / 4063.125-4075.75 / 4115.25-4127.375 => 0.010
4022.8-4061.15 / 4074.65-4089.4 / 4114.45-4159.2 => 0.137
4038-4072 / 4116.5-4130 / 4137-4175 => 0.075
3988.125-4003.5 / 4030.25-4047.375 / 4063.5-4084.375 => -0.057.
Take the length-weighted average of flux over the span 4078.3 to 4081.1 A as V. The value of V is 8.12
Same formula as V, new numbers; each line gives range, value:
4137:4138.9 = 8.91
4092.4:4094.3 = 7.04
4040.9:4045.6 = 8.28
